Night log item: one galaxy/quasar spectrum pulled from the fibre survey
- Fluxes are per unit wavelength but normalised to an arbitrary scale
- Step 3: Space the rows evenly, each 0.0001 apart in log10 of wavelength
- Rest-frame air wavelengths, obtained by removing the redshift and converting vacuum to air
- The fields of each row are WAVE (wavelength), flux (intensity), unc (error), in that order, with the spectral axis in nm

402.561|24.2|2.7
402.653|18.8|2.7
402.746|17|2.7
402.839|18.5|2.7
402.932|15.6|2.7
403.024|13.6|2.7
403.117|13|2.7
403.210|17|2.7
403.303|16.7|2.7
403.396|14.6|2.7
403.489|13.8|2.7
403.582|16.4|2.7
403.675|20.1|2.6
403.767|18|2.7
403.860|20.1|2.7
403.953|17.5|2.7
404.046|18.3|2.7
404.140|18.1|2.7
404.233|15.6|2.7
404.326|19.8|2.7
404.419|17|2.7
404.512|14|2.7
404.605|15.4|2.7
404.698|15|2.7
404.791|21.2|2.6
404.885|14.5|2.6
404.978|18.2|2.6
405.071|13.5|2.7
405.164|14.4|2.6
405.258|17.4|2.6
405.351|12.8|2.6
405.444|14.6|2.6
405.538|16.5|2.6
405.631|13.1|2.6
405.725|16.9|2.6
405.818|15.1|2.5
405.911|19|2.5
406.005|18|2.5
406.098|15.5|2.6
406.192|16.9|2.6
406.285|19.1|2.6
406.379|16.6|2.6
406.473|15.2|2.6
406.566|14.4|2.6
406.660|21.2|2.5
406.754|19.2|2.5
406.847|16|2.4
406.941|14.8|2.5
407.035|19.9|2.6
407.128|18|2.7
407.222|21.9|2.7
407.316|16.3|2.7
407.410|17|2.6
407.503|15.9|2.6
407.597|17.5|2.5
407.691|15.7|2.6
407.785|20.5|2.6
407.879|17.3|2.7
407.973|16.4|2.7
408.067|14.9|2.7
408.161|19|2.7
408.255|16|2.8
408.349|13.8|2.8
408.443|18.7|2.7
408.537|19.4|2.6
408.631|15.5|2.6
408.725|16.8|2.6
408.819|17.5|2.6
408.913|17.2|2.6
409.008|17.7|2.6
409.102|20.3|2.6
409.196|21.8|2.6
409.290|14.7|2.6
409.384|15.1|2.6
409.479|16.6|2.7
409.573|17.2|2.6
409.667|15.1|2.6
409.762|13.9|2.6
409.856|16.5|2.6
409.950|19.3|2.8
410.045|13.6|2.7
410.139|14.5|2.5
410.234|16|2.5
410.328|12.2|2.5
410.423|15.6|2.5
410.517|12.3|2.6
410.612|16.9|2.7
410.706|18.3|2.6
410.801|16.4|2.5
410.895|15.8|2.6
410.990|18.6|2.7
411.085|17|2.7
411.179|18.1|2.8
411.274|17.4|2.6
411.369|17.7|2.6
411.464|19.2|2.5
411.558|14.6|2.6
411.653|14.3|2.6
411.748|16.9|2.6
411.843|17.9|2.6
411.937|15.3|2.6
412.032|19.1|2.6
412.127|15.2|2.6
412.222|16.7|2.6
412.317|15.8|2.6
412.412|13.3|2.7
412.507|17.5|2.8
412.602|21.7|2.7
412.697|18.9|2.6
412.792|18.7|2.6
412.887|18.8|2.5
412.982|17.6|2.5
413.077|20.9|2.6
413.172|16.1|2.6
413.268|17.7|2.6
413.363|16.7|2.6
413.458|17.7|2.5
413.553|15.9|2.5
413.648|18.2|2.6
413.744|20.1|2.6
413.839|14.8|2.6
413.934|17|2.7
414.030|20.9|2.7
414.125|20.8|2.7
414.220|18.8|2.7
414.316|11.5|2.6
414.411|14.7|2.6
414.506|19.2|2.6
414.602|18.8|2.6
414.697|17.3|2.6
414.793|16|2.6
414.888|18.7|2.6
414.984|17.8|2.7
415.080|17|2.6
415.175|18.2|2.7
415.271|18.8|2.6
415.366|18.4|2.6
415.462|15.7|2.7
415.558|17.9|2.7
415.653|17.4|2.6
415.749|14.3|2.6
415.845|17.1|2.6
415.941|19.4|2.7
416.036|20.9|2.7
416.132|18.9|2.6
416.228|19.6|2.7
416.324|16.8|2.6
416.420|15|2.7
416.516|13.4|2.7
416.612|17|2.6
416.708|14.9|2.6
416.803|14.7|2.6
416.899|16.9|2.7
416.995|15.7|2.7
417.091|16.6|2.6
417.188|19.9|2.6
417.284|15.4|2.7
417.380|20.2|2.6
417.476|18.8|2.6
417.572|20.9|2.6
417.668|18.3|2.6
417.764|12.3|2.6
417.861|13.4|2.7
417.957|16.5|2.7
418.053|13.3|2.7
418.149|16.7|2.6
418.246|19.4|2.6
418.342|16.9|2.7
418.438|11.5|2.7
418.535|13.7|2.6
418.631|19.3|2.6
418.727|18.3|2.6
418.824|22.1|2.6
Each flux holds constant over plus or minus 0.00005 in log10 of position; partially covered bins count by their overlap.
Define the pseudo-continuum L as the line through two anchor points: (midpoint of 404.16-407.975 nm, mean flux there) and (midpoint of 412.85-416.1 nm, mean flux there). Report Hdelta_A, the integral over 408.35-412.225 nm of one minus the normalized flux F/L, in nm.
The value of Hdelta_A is 0.14 nm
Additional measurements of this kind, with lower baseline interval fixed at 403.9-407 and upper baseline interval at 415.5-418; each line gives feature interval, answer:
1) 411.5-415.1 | -0.11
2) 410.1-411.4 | 0.04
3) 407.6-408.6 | -0.03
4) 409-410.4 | 0.04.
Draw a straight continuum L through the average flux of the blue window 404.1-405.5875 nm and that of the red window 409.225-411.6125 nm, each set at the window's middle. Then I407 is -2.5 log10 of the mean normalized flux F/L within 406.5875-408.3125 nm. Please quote -0.09 mag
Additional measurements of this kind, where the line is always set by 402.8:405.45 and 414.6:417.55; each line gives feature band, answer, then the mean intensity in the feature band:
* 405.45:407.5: -0.033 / 17.1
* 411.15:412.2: 0.009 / 16.9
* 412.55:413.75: -0.074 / 18.3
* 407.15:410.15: -0.017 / 17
